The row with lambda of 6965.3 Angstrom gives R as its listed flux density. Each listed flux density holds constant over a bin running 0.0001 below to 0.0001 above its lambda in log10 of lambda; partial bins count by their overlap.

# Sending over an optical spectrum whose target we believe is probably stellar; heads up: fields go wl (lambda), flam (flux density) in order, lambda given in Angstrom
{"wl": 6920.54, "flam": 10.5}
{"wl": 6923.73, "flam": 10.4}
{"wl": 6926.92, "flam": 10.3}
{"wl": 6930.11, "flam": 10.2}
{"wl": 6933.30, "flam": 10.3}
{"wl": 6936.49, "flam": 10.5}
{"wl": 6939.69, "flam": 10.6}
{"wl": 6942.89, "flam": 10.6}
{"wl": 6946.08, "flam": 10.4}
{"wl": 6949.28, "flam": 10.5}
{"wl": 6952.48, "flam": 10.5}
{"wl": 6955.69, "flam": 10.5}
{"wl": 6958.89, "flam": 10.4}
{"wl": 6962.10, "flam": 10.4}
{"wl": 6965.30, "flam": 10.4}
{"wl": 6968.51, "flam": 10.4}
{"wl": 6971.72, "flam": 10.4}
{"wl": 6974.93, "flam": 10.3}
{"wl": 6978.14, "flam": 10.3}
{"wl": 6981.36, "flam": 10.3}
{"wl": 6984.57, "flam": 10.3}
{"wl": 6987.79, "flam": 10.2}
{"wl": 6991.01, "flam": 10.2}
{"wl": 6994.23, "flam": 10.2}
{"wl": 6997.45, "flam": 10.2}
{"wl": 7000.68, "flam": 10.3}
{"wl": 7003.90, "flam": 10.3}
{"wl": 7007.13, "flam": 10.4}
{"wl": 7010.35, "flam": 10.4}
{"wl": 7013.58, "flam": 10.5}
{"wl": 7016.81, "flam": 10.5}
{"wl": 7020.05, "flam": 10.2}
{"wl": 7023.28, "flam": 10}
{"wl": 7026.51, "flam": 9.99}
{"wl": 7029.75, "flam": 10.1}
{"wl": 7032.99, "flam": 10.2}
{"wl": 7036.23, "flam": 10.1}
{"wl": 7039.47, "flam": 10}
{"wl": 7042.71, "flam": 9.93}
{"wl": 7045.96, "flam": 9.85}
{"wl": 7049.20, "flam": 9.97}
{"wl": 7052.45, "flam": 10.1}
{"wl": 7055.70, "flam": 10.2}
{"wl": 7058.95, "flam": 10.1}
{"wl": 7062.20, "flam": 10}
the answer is 10.4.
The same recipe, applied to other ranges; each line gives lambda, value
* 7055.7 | 10.2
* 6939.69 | 10.6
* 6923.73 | 10.4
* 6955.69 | 10.5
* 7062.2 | 10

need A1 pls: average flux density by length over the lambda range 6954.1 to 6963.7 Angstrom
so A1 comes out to 10.4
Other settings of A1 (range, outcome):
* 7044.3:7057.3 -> 10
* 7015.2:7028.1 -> 10.2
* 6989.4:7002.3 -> 10.2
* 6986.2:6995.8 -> 10.2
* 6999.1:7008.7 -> 10.3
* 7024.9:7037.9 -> 10.1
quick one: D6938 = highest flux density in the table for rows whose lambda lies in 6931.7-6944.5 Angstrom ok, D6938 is 10.6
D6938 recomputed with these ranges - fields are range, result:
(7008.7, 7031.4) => 10.5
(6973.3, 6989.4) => 10.3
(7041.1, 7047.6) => 9.93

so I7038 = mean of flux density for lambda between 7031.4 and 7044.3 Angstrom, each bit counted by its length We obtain 10.1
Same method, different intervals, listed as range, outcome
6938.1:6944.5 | 10.6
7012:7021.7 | 10.4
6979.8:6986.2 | 10.3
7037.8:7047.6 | 9.93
